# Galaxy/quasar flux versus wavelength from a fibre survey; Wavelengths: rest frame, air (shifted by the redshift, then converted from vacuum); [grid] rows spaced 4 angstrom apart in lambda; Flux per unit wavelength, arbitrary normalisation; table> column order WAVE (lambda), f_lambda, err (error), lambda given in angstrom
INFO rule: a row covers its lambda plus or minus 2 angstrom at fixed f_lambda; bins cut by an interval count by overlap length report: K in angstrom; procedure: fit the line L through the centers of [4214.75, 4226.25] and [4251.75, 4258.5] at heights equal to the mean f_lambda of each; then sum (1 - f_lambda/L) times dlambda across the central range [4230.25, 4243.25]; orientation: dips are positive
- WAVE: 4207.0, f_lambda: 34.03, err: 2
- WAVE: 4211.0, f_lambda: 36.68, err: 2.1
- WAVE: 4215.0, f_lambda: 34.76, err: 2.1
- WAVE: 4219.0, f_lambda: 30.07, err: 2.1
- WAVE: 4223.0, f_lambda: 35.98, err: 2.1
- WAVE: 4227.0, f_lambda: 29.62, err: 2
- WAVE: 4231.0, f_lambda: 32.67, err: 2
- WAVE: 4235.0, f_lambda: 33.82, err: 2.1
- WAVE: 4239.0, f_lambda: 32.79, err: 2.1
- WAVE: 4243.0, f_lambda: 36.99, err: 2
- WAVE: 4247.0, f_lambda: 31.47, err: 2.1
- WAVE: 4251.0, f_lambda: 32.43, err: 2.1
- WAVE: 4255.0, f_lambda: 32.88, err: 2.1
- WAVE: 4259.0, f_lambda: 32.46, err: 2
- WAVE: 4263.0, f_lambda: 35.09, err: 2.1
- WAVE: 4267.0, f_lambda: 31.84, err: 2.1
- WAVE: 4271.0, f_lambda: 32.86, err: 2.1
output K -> -0.4 angstrom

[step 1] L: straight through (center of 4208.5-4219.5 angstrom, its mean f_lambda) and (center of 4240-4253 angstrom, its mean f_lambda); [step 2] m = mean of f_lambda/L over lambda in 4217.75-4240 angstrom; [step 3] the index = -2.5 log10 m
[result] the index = 0.047 mag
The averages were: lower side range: 34.4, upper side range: 33.6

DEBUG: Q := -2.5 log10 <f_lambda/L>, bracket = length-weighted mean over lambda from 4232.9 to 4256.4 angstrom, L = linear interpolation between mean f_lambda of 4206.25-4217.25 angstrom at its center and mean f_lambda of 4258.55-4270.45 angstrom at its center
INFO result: 0.02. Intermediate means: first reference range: 35.2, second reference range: 33.2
